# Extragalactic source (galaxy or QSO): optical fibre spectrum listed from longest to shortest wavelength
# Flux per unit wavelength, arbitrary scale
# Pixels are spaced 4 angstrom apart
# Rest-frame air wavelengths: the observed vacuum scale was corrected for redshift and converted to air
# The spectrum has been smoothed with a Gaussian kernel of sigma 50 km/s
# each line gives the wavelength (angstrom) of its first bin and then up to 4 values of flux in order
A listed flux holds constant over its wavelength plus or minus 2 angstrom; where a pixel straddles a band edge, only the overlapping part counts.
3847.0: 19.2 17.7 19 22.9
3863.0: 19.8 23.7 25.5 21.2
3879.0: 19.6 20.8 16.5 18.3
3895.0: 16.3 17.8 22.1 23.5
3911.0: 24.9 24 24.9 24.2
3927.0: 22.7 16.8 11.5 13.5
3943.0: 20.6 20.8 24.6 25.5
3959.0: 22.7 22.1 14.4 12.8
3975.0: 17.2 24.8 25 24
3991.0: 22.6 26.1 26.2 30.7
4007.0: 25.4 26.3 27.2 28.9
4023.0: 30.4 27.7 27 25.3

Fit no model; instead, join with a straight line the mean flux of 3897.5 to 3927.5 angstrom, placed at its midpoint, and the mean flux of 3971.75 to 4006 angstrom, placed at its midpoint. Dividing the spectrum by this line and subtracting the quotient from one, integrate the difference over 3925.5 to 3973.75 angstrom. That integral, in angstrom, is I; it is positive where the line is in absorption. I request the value 9.58 angstrom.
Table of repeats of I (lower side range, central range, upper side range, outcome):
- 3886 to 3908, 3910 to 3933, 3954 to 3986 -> -3.9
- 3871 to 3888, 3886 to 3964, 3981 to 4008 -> 6.2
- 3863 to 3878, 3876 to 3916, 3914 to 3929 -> 5.2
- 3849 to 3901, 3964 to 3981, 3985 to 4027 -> 5.1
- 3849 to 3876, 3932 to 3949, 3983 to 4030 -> 5.4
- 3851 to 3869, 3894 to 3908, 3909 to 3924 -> 2.2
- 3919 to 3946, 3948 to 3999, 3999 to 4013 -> 3.3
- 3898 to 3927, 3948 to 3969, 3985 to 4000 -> 1.9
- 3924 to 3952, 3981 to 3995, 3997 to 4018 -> 0.4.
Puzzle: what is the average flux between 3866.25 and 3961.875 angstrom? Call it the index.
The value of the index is 20.9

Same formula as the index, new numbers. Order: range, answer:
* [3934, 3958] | 19.9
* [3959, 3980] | 18.4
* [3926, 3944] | 16.5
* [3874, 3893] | 19.2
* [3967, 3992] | 20.5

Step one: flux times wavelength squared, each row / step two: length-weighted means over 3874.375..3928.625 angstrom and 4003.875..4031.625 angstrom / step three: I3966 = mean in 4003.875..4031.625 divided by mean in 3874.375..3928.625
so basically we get 1.39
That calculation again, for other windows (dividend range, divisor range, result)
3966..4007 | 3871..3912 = 1.18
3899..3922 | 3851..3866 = 1.18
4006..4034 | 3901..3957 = 1.35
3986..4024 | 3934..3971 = 1.42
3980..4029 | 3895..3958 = 1.32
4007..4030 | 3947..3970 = 1.34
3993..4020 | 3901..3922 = 1.19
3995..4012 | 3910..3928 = 1.17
